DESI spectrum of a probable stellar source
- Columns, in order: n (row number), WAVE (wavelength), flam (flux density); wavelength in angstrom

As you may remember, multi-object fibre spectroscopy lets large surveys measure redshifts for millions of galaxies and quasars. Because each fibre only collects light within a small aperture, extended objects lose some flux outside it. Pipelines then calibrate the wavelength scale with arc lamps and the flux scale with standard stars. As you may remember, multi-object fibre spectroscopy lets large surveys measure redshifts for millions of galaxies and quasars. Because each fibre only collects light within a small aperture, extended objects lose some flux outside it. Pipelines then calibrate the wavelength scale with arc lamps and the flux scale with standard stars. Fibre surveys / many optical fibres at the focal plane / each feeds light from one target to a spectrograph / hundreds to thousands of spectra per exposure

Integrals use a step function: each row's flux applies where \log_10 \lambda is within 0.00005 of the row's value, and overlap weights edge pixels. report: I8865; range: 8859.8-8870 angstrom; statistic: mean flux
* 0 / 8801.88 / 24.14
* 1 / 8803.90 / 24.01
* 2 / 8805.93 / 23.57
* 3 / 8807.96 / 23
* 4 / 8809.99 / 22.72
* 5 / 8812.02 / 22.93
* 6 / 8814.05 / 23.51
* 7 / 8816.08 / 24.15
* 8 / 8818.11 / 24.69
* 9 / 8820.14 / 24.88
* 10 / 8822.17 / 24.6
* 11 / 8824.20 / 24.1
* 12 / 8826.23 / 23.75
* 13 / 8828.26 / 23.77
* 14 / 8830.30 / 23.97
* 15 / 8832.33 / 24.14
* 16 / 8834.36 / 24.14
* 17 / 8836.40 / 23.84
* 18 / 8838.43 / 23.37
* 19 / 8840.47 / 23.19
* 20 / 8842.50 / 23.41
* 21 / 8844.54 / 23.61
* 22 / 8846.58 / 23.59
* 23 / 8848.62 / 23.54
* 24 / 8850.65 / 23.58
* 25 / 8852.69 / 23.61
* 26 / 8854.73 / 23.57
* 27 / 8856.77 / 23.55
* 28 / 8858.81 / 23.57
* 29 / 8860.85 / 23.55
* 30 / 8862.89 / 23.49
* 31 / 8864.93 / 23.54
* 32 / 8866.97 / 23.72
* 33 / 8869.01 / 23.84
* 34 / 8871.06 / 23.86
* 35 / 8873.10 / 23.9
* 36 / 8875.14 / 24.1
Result 23.6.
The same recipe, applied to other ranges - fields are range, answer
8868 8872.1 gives 23.8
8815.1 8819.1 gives 24.4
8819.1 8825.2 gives 24.5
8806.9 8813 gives 22.9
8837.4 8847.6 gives 23.4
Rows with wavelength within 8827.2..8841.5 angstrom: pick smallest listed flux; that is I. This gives 23.19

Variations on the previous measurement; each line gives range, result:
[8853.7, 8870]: 23.49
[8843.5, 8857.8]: 23.54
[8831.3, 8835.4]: 24.14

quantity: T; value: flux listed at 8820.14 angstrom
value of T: 24.88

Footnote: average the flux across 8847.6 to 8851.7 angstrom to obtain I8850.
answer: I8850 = 23.6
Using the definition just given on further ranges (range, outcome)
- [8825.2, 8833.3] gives 23.9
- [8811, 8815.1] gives 23.2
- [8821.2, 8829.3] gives 24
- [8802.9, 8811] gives 23.3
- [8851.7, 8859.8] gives 23.6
